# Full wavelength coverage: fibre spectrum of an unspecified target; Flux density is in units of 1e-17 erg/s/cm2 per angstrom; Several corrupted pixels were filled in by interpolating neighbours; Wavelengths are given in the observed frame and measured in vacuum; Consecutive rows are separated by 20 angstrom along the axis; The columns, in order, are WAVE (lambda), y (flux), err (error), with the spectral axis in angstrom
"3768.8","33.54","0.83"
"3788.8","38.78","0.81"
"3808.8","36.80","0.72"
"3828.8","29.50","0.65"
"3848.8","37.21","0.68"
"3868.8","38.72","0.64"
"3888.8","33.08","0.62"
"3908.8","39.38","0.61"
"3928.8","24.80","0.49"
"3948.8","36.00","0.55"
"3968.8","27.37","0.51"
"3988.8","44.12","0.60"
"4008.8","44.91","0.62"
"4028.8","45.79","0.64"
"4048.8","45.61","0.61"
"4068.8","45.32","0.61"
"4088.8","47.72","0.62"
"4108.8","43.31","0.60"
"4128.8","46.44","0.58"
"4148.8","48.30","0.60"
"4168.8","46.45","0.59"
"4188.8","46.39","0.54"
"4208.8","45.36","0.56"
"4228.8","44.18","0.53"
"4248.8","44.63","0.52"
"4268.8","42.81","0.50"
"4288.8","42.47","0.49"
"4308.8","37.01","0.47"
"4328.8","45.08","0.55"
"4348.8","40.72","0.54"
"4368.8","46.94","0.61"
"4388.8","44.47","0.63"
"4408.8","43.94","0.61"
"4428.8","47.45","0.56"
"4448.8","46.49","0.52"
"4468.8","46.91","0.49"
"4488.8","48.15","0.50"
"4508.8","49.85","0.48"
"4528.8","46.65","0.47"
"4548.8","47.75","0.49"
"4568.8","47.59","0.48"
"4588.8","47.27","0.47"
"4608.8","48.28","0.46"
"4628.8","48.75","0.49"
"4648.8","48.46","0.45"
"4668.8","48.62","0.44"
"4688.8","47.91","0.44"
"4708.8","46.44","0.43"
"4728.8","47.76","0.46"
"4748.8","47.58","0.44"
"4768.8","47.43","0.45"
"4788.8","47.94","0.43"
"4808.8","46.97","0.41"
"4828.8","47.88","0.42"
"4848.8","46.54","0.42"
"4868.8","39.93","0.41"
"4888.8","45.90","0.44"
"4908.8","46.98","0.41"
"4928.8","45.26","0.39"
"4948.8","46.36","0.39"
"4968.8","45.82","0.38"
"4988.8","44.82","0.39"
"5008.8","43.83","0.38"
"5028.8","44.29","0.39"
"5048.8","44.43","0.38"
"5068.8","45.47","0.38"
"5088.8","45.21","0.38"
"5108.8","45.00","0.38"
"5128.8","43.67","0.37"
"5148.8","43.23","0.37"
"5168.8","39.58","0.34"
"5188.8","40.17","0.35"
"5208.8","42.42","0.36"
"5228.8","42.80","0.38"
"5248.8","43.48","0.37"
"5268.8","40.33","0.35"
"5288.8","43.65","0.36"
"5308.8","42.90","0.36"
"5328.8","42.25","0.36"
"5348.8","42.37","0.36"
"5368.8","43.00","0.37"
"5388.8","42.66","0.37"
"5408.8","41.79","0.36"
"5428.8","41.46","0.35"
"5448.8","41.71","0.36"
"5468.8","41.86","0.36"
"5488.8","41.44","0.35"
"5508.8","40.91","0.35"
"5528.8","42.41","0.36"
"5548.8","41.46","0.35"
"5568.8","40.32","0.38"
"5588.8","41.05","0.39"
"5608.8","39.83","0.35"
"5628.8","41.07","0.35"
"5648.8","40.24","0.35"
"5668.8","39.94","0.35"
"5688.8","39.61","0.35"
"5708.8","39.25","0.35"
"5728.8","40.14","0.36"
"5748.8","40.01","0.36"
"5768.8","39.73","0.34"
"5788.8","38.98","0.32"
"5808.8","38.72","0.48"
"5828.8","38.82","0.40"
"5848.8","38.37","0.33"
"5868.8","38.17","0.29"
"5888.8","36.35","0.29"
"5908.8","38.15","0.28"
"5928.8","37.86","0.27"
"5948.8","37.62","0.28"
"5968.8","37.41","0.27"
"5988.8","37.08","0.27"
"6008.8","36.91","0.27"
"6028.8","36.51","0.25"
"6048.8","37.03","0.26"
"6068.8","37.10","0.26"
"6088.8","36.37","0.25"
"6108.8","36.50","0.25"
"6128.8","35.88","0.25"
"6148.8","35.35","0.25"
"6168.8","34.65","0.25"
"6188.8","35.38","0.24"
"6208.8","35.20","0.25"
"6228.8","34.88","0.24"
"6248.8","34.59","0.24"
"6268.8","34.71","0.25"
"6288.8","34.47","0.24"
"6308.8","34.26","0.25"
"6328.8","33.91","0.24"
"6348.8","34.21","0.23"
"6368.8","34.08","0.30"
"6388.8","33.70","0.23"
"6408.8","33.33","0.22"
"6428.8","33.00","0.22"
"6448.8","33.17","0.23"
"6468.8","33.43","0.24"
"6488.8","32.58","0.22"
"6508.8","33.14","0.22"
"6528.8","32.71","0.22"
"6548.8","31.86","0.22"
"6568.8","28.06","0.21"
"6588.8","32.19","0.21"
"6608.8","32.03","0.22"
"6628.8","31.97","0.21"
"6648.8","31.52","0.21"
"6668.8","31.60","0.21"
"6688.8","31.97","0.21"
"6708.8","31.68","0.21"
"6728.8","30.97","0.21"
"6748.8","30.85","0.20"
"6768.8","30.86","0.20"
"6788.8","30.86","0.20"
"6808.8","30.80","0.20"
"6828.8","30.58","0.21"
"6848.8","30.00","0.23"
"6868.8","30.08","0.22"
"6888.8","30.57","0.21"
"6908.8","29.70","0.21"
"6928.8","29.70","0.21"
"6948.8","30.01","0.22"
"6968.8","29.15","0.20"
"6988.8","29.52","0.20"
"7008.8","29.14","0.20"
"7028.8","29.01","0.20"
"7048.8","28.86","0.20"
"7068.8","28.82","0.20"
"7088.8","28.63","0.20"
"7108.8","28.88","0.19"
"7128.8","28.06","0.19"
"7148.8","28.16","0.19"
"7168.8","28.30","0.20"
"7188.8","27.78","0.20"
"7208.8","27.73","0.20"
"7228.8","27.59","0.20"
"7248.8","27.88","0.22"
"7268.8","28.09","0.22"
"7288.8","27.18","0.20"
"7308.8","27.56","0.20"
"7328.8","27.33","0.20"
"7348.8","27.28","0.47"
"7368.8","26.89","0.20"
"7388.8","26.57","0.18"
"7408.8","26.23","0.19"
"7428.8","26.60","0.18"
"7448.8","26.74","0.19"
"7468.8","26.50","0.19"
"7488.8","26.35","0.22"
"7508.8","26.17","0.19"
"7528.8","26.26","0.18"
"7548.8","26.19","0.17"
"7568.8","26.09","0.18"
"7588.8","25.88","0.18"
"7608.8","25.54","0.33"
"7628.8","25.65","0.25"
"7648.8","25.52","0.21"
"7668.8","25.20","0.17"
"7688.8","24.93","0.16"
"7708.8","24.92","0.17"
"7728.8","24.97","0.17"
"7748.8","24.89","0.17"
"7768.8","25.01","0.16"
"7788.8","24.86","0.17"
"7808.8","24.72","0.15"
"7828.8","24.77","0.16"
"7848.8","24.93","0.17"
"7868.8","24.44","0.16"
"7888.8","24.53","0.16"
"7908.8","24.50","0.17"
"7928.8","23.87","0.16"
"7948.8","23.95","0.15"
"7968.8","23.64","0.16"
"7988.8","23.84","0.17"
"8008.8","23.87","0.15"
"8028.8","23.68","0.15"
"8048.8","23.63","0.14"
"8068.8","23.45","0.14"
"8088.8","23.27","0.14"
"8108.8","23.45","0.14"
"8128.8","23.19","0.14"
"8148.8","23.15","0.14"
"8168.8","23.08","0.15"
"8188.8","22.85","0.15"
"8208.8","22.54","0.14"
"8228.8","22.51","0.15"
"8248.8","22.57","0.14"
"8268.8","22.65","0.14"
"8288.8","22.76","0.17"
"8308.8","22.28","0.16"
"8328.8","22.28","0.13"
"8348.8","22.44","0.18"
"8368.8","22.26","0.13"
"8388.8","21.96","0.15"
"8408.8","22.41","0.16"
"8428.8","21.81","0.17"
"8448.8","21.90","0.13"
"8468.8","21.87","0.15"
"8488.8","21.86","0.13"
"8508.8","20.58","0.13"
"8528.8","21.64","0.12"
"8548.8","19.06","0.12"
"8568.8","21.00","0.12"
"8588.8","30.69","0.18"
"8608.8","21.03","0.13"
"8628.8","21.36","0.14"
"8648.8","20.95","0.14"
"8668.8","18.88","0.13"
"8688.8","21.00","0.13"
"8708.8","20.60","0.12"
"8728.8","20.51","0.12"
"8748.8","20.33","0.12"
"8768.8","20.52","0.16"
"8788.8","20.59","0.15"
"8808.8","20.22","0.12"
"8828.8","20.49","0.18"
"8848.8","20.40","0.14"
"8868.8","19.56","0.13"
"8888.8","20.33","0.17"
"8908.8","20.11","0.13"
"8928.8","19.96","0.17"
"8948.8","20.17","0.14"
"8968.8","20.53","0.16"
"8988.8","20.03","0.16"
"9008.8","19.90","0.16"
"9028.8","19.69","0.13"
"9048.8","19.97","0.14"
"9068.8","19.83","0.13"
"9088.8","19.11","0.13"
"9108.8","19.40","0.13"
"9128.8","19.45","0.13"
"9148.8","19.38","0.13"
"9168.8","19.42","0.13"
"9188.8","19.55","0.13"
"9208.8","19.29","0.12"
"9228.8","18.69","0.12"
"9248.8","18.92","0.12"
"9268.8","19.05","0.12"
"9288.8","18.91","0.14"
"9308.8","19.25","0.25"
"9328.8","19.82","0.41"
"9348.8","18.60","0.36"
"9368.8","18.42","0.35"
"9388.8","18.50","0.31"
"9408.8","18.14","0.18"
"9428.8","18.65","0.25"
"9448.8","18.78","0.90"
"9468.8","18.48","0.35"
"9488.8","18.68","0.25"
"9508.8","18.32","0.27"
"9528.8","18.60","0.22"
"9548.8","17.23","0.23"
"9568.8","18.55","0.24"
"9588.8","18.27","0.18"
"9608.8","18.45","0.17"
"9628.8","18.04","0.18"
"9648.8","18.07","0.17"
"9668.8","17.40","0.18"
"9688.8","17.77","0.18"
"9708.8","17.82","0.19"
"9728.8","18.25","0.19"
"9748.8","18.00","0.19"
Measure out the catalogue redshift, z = 0.000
